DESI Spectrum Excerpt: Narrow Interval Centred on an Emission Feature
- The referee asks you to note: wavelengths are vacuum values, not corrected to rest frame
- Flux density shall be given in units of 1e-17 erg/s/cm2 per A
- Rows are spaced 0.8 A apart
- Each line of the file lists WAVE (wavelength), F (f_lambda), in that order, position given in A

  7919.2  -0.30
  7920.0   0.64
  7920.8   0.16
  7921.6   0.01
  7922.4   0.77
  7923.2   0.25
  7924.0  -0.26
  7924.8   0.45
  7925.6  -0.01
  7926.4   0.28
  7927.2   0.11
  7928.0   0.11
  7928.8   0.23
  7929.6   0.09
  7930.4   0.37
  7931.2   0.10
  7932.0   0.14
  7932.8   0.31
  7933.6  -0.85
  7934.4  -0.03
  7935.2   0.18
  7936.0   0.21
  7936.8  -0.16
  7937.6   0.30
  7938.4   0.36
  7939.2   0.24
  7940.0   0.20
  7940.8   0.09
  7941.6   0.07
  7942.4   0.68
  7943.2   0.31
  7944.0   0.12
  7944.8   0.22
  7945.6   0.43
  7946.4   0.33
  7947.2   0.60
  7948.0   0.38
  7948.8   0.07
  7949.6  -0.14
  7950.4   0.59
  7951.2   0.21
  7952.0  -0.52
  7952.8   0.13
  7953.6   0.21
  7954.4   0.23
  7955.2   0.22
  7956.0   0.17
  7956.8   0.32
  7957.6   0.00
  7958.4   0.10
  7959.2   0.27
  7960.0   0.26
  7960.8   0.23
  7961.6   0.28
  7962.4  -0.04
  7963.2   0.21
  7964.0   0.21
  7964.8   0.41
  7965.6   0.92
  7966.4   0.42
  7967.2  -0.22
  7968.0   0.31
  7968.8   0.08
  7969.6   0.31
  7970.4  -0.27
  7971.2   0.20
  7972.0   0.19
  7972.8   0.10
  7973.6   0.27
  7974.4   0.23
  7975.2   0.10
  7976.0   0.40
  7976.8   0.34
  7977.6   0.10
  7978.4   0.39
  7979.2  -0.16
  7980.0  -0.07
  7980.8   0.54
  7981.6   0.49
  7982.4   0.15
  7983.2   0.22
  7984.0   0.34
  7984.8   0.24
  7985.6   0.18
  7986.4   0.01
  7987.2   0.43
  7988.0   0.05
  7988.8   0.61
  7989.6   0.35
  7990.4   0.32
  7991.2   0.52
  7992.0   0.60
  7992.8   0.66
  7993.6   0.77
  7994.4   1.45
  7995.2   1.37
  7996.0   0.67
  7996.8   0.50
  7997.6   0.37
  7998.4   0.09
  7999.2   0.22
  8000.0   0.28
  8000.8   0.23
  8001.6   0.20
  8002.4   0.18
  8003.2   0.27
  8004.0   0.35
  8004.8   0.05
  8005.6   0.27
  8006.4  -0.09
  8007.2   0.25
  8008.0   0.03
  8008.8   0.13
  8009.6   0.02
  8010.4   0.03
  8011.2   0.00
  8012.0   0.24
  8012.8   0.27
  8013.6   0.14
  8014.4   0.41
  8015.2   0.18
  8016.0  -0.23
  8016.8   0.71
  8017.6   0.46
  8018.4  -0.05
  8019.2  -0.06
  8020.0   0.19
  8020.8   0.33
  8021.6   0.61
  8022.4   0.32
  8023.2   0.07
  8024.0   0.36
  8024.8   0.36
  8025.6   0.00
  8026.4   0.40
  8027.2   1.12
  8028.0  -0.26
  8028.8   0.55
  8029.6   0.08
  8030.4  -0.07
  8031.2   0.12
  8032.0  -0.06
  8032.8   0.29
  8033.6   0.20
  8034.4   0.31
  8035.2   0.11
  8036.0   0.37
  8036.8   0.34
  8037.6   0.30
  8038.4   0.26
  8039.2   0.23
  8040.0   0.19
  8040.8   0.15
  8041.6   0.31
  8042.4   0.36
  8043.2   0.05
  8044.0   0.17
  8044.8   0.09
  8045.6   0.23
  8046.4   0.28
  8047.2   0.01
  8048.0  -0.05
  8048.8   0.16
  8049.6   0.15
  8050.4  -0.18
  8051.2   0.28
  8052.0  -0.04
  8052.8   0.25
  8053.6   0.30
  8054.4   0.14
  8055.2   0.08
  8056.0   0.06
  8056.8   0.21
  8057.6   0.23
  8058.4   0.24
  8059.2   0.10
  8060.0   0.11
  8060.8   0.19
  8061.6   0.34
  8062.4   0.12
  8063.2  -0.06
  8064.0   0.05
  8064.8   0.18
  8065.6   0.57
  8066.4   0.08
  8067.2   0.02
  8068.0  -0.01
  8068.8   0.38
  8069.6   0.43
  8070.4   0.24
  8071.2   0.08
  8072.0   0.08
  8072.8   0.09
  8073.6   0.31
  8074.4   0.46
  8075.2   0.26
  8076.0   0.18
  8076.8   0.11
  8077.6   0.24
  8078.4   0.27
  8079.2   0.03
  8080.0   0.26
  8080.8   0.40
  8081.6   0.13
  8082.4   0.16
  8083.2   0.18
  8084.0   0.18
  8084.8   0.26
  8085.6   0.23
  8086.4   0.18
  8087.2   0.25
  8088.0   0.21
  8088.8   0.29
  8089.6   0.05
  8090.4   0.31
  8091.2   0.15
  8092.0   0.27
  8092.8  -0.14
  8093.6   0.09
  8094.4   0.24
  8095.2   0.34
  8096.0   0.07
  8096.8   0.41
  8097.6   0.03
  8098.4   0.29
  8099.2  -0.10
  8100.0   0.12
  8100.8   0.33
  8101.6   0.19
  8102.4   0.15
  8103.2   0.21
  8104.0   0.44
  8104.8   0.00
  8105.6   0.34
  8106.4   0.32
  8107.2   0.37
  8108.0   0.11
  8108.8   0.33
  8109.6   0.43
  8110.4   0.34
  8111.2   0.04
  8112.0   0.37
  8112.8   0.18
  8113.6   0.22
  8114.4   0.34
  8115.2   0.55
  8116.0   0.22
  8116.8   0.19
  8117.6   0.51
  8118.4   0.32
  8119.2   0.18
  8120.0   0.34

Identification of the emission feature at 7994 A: Hgamma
